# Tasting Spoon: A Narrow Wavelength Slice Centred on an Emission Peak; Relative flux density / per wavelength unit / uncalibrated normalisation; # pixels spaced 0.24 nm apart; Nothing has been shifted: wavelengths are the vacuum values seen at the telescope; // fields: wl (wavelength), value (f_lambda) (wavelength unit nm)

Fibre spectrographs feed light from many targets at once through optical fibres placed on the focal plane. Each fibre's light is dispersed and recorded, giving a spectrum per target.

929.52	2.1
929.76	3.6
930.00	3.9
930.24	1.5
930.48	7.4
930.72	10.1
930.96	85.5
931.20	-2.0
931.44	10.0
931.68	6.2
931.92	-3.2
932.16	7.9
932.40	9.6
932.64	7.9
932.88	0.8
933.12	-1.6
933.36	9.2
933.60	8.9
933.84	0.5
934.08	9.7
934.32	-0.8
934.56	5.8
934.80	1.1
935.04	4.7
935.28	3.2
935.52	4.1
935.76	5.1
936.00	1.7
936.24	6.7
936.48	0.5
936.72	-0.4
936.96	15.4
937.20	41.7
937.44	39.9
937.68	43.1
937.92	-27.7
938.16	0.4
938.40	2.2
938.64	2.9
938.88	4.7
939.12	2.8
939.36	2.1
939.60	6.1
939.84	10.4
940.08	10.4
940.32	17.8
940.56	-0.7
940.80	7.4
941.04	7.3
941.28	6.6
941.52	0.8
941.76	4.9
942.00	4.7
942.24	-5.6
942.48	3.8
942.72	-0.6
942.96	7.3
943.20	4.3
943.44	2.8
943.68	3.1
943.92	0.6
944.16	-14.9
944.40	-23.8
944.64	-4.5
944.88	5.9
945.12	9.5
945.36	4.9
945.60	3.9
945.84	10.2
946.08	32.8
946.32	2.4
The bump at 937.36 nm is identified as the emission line H-beta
